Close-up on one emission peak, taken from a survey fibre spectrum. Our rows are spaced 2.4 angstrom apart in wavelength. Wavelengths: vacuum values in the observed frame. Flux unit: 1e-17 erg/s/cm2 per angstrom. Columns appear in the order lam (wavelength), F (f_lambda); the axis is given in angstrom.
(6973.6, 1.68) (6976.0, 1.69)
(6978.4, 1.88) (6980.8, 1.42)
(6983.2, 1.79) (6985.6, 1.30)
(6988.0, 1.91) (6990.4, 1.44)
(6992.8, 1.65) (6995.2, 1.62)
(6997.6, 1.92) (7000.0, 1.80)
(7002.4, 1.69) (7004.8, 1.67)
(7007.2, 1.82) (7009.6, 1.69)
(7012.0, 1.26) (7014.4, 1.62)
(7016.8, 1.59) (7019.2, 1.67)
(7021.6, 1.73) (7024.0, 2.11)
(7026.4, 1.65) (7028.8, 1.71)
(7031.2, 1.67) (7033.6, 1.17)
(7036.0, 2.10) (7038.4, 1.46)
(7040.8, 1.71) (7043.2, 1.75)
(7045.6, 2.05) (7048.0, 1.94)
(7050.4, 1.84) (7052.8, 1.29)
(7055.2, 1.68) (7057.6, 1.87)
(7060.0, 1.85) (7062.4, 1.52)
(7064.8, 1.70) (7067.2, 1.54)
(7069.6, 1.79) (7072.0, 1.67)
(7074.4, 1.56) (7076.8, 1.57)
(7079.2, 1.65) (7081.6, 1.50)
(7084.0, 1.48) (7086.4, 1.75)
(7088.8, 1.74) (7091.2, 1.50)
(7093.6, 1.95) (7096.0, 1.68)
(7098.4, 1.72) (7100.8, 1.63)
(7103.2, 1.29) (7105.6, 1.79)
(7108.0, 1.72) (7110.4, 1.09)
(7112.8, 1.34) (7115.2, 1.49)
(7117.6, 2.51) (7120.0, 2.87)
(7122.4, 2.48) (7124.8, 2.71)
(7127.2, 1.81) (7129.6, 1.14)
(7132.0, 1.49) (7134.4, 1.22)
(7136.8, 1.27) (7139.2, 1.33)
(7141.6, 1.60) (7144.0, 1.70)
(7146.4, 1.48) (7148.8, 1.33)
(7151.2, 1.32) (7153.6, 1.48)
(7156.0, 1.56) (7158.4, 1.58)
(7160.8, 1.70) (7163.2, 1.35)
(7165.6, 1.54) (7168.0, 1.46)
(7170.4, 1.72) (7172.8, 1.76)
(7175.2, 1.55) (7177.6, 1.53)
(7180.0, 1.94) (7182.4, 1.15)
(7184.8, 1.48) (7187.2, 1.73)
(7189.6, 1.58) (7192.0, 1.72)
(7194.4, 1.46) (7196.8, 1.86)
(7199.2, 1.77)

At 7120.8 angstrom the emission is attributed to H-beta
